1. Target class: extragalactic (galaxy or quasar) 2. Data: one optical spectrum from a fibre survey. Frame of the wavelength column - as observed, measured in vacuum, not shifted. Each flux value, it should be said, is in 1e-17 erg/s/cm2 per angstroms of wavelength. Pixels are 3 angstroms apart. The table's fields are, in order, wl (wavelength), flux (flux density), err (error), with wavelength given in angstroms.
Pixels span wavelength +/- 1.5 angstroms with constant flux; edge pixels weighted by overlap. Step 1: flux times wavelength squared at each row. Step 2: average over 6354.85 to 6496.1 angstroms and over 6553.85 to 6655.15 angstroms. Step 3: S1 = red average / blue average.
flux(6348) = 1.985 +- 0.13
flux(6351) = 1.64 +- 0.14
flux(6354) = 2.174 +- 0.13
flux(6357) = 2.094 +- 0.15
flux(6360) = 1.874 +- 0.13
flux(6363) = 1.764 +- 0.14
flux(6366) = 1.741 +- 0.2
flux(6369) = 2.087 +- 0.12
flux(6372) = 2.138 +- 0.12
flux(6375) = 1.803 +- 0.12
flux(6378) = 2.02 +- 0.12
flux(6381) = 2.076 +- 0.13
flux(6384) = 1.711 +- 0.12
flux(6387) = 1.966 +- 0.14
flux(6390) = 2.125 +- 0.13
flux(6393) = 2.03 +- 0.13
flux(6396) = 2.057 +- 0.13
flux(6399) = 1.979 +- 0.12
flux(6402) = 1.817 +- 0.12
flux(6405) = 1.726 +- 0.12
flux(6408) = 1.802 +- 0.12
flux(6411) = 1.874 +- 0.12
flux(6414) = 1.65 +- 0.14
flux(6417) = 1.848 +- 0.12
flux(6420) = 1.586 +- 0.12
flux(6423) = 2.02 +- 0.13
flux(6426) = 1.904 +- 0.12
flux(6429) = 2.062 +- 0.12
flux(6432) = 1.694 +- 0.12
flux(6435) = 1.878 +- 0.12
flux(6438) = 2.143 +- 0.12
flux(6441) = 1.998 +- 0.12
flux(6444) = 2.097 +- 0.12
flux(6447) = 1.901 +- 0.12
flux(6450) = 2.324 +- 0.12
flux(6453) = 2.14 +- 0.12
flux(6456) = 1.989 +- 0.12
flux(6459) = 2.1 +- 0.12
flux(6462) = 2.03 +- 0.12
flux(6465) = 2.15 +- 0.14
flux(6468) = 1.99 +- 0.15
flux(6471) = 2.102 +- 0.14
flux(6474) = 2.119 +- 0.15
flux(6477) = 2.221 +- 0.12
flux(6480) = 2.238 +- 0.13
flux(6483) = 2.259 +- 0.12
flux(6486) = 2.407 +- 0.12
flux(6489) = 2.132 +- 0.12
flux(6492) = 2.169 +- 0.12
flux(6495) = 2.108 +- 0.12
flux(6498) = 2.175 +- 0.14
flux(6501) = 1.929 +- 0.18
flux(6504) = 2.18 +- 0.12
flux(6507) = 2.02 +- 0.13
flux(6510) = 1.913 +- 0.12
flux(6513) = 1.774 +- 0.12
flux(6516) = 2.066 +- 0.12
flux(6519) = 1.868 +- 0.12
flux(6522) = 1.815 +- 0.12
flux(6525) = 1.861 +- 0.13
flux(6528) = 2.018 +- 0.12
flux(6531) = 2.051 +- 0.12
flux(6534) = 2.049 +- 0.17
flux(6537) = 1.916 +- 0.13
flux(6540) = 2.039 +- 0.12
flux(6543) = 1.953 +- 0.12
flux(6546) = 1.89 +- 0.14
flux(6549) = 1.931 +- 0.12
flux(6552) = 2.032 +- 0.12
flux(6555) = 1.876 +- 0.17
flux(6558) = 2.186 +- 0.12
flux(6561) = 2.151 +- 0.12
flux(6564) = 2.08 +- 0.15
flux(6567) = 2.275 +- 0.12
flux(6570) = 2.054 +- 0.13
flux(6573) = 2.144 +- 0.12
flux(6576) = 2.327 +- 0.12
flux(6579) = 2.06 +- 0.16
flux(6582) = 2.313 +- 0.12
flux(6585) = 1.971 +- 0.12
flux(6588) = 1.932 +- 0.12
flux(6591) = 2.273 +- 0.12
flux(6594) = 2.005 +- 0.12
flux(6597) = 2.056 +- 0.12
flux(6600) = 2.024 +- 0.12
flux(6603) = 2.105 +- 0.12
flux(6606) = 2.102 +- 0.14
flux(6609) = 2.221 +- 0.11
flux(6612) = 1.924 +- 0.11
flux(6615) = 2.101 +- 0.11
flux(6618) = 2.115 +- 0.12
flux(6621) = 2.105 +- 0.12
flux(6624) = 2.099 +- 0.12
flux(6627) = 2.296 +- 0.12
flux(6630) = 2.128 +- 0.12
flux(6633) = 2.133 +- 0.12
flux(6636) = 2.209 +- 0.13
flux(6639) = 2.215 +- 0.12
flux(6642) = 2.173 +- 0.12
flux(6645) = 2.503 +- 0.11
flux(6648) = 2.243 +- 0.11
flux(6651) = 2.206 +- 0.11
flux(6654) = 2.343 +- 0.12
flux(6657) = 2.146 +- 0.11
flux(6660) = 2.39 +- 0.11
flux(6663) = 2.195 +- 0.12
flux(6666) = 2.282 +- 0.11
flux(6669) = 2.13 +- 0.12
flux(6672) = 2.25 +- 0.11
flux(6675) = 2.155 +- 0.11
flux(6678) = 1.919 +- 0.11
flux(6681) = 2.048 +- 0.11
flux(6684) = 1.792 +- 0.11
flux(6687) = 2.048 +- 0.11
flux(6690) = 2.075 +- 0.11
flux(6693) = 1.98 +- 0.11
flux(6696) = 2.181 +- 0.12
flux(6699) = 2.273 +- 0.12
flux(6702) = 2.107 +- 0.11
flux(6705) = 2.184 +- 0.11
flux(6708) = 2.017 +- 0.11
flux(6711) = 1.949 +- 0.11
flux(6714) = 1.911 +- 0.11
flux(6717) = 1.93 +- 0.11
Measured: 1.13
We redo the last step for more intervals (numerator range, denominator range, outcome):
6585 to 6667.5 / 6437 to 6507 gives 1.07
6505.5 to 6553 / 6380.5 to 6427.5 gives 1.08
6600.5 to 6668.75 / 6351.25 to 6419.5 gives 1.23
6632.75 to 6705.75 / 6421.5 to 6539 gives 1.12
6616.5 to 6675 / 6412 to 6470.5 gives 1.19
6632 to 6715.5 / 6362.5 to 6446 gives 1.22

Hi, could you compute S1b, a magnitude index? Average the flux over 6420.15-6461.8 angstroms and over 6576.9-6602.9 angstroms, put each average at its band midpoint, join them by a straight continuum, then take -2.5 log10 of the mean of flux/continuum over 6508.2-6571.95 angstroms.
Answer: 0.04 mag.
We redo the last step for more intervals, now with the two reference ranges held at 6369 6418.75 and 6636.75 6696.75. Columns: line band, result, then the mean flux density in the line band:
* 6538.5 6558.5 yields 0.043 mag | 1.98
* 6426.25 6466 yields -0.037 mag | 2.03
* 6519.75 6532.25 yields 0.059 mag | 1.93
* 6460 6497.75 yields -0.087 mag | 2.16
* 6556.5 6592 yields -0.033 mag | 2.15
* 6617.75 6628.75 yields -0.017 mag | 2.16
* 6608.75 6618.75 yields 0.023 mag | 2.07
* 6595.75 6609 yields 0.009 mag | 2.09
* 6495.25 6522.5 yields 0.021 mag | 1.98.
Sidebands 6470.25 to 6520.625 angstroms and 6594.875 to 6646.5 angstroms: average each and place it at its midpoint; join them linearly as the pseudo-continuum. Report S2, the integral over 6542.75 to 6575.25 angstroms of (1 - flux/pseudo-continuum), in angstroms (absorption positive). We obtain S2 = 0.9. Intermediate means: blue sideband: 2.1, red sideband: 2.15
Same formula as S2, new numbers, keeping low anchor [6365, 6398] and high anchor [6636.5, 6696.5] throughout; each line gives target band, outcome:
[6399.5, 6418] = 1.89 angstroms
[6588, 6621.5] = 0.61 angstroms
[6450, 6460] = -0.41 angstroms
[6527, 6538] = 0.35 angstroms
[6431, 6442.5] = 0.45 angstroms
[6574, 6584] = -0.51 angstroms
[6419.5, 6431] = 0.56 angstroms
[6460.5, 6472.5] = -0.19 angstroms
